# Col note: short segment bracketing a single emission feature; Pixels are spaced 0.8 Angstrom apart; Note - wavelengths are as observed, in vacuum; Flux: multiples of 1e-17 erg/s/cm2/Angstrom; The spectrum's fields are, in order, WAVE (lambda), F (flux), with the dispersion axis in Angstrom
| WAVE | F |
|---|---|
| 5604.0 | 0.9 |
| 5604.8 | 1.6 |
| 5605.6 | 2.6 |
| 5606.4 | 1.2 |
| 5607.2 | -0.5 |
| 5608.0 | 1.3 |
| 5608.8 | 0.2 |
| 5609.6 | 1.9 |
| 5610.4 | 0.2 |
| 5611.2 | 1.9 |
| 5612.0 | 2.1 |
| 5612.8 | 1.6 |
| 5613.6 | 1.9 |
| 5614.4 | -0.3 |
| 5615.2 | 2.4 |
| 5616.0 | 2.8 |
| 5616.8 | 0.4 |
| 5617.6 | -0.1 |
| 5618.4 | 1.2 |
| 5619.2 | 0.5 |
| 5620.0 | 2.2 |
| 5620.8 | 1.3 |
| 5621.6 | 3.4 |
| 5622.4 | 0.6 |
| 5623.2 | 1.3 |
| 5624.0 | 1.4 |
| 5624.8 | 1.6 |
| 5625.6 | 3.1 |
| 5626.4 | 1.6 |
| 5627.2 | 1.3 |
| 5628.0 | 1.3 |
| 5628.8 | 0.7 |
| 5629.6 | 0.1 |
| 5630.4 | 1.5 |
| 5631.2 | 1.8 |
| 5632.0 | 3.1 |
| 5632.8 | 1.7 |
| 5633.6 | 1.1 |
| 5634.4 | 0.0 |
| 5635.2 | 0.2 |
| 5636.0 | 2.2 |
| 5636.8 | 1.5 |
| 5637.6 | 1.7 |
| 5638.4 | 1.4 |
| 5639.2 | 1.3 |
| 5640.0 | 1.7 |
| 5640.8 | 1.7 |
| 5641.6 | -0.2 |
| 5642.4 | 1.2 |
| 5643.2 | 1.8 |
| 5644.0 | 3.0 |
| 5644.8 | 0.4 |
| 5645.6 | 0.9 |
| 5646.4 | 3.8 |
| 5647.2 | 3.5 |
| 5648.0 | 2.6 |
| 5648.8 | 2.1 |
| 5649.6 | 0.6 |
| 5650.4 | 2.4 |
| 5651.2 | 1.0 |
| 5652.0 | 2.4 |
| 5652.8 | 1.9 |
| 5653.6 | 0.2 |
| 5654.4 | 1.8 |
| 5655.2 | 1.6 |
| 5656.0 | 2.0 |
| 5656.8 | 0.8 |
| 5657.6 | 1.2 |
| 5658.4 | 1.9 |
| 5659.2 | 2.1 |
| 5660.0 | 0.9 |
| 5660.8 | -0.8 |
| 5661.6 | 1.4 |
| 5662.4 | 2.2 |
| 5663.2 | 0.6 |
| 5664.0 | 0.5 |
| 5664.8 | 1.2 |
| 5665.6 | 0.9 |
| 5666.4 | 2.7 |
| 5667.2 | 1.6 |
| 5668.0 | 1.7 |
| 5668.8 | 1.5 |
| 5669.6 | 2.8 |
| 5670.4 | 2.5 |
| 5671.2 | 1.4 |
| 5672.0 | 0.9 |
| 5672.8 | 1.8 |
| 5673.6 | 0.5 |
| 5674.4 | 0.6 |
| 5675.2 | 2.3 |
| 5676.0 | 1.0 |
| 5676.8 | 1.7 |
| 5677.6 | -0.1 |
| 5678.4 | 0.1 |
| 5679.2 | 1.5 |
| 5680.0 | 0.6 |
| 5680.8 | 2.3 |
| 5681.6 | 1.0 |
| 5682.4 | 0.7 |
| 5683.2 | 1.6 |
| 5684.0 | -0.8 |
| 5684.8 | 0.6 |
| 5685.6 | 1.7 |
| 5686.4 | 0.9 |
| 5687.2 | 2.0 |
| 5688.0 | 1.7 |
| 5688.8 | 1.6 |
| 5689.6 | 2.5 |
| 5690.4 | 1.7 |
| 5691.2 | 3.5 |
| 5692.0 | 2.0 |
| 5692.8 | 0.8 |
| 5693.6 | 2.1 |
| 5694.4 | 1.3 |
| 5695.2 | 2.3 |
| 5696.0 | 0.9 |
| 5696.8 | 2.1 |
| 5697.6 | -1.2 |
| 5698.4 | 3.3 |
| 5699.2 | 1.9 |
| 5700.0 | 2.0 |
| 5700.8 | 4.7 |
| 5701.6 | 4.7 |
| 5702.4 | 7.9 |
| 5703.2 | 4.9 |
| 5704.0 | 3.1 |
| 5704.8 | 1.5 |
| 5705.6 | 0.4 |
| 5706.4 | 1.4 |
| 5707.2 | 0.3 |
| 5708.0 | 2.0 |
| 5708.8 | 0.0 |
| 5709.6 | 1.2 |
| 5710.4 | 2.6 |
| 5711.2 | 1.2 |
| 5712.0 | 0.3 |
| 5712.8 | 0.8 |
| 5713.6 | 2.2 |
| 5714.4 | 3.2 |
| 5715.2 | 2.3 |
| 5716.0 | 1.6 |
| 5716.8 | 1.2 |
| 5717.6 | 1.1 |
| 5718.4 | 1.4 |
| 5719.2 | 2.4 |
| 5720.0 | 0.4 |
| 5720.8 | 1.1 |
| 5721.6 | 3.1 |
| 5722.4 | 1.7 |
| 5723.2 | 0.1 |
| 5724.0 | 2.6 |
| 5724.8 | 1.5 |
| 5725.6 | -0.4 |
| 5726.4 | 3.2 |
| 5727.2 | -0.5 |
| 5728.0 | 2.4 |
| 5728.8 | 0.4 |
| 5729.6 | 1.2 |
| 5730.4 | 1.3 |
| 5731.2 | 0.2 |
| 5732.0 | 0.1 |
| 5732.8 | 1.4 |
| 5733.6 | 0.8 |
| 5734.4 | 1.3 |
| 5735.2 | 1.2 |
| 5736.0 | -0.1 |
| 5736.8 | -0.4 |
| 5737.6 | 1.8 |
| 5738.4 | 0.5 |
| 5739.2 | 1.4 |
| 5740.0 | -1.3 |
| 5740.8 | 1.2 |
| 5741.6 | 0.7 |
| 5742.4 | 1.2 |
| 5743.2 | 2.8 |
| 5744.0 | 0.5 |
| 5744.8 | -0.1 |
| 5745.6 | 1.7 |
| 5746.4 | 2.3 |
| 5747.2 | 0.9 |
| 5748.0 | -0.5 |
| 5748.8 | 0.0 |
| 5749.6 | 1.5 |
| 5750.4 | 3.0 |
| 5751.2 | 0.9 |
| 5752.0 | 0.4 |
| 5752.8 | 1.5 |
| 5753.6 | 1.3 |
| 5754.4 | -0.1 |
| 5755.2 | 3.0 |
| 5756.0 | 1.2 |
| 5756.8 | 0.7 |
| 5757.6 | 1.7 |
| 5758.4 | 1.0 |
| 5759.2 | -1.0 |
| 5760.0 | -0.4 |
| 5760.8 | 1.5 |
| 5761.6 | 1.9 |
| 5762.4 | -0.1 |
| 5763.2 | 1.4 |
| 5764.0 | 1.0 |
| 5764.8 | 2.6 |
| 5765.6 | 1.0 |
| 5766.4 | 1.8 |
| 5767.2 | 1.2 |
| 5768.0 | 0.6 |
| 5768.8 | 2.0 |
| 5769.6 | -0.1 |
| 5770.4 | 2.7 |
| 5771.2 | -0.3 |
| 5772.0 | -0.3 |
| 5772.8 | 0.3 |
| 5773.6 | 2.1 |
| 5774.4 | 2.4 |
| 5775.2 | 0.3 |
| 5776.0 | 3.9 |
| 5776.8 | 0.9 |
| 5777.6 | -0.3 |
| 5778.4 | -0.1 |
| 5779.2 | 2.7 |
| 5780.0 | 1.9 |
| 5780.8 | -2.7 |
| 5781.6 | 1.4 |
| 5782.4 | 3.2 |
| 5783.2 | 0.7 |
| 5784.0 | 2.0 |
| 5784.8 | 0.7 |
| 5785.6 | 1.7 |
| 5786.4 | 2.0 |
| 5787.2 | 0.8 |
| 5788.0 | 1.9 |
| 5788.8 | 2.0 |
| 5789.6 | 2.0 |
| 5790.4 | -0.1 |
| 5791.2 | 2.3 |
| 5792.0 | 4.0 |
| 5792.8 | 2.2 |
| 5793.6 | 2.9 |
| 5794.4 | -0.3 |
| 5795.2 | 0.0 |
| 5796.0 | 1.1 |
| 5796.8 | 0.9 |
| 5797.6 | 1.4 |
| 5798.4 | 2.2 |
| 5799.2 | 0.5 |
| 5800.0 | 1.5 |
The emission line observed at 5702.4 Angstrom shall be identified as [O III]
